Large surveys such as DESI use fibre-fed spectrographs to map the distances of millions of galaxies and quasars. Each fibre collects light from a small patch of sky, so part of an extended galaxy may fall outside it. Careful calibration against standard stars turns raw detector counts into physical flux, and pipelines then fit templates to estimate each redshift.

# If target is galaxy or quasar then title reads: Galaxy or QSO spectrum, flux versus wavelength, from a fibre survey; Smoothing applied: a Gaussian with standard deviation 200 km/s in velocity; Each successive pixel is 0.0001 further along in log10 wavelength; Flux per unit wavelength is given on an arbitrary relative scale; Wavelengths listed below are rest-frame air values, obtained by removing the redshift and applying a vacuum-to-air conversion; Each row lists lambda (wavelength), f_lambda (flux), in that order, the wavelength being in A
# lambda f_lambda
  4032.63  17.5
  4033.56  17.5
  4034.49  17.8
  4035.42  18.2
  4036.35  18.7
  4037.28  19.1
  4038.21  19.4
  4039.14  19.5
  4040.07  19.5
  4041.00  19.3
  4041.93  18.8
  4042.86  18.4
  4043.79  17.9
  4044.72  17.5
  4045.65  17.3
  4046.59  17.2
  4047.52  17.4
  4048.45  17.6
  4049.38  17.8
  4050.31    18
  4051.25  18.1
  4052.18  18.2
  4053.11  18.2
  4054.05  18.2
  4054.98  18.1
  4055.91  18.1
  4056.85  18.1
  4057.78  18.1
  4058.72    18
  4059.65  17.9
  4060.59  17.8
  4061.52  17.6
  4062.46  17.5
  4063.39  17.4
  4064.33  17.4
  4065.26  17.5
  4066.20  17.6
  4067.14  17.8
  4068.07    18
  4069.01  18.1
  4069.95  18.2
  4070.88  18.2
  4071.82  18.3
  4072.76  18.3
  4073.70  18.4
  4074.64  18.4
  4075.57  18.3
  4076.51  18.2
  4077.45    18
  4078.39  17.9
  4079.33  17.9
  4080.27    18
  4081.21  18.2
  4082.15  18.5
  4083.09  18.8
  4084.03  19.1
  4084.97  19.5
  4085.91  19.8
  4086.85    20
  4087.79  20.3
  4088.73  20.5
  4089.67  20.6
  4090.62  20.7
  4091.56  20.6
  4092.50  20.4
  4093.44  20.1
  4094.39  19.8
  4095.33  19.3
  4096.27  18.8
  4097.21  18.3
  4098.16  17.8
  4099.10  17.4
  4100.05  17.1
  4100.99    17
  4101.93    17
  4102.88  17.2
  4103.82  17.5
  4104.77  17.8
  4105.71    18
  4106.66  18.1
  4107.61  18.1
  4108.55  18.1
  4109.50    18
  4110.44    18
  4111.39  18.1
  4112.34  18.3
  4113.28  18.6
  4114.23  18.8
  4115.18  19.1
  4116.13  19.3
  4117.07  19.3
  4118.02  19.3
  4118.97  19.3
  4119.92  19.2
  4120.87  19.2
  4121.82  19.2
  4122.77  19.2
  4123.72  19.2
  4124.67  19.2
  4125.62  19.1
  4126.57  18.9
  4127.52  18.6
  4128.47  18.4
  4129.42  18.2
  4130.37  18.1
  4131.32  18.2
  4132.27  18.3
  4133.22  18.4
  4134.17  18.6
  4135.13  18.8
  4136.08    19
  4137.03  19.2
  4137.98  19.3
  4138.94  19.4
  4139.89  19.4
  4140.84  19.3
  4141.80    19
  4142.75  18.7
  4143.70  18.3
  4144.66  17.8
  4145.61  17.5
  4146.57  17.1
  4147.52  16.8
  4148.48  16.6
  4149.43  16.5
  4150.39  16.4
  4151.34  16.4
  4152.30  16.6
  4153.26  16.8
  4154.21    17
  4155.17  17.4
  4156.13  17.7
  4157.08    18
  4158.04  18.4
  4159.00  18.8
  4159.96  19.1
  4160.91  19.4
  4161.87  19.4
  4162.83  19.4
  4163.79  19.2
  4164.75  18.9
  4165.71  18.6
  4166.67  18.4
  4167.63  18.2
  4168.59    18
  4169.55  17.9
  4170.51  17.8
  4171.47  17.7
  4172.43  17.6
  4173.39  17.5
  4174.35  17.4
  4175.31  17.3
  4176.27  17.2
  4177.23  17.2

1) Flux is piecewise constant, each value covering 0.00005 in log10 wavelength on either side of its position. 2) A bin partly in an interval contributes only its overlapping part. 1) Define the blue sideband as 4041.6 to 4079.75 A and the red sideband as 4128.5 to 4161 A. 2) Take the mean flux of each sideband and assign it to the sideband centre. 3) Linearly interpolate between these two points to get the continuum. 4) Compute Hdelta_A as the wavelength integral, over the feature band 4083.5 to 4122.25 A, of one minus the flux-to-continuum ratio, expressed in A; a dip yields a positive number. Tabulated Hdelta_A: -1.8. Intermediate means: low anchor 17.9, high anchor 18.1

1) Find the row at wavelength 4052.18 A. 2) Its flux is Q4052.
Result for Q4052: 18.2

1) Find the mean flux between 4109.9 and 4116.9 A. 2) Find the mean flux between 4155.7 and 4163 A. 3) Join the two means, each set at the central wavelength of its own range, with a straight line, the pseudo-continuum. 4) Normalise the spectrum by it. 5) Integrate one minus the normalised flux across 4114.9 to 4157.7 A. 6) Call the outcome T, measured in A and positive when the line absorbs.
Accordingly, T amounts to 0.84 A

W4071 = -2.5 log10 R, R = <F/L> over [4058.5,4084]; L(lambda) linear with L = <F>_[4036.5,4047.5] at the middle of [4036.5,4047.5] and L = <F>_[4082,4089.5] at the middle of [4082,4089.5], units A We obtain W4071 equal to 0.07 mag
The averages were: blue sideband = 18.5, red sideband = 19.7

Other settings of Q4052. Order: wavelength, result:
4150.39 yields 16.4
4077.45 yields 18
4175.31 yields 17.3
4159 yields 18.8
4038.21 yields 19.4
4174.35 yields 17.4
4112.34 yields 18.3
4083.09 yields 18.8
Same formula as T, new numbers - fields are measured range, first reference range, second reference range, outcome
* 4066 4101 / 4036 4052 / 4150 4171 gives -1.0 A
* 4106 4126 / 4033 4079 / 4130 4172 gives -0.7 A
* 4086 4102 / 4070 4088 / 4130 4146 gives -0.5 A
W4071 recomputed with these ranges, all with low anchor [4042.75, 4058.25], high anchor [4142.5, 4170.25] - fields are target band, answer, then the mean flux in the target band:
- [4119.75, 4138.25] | -0.054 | 18.8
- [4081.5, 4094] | -0.115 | 19.9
